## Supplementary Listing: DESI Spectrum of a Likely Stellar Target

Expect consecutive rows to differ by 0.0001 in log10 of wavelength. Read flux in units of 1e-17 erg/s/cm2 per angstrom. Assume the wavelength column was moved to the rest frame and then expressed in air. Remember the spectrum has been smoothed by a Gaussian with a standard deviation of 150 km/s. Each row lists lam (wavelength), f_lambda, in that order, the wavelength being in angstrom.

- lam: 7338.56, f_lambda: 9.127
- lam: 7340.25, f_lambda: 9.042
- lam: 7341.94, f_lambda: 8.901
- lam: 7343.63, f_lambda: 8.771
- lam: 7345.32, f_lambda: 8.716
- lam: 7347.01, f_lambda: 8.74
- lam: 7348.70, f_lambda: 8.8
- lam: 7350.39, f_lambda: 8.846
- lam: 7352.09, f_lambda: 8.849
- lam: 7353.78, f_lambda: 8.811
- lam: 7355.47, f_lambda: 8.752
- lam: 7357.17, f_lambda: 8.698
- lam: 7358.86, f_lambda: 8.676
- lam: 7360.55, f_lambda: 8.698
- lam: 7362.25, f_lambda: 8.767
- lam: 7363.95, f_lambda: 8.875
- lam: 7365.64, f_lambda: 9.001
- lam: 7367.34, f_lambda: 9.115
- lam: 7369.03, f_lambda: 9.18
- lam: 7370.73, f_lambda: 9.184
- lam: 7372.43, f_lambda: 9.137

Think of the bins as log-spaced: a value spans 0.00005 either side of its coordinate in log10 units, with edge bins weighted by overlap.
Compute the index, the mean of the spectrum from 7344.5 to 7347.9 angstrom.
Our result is 8.74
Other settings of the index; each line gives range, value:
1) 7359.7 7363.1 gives 8.73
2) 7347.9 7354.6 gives 8.82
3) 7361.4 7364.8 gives 8.82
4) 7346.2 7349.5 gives 8.77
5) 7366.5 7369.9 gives 9.16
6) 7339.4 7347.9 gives 8.84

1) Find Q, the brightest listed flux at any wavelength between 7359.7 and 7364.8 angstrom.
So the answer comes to 8.875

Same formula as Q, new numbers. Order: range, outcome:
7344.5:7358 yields 8.849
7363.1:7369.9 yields 9.18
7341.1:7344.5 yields 8.901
